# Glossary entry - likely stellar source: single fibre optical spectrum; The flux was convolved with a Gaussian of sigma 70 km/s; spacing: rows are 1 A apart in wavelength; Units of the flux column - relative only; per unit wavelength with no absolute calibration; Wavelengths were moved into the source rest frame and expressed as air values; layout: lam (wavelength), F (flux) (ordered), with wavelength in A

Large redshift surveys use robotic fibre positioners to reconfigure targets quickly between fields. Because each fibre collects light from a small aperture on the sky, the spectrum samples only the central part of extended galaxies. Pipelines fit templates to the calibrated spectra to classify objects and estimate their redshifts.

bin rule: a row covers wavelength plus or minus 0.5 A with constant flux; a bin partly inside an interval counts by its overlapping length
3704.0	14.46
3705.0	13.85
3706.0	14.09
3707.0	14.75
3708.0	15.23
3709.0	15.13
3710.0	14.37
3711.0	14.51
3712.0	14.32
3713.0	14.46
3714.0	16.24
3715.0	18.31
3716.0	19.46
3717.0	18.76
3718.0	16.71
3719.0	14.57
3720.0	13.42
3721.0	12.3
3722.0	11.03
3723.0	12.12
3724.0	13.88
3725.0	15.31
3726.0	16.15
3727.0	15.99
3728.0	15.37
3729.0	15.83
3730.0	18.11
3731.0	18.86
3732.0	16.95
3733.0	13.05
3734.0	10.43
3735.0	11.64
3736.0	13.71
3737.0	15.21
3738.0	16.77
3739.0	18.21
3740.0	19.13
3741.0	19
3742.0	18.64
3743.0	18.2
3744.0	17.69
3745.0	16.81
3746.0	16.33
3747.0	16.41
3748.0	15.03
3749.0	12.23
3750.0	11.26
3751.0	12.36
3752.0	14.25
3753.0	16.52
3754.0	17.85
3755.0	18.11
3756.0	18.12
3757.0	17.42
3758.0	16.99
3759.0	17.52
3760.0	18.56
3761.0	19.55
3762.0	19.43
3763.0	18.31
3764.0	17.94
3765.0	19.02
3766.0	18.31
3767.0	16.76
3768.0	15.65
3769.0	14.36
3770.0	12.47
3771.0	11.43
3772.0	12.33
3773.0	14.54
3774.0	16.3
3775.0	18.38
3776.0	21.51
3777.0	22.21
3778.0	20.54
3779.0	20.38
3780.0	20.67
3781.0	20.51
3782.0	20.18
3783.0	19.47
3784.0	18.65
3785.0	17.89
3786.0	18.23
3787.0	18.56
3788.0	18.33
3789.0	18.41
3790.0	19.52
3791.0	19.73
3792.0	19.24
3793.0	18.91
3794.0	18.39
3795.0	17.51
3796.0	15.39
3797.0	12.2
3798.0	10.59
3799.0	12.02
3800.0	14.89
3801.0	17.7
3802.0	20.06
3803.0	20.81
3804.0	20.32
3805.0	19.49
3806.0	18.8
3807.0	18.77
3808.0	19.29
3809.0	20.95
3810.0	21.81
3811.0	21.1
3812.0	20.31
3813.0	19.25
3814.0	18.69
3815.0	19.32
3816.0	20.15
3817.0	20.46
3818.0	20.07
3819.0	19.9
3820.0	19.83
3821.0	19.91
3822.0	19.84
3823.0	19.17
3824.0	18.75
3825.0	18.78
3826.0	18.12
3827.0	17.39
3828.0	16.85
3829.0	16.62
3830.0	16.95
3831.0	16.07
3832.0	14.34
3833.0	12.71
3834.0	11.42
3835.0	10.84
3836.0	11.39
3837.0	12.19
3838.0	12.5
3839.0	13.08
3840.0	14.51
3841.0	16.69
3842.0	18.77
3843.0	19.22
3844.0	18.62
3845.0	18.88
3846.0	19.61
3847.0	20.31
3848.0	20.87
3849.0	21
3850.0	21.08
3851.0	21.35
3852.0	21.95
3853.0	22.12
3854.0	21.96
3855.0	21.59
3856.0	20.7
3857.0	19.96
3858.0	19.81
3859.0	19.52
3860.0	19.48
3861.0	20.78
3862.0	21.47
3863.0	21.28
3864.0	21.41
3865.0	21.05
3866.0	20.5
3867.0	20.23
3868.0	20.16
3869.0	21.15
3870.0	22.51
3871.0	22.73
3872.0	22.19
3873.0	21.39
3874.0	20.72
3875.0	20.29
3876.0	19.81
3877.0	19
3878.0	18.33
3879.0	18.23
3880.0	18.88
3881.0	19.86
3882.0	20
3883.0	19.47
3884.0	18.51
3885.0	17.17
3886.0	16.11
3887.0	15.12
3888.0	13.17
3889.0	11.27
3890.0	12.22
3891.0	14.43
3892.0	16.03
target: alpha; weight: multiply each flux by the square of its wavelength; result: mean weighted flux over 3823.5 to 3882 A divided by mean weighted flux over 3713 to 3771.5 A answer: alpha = 1.2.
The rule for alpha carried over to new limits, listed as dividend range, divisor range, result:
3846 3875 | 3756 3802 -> 1.25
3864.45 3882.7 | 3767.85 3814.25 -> 1.18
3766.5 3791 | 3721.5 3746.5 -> 1.16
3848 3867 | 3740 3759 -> 1.35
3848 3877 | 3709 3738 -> 1.50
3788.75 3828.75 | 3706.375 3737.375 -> 1.29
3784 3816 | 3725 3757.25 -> 1.18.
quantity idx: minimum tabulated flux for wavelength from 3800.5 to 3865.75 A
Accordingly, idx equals 10.84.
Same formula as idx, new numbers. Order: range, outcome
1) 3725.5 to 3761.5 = 10.43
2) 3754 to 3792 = 11.43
